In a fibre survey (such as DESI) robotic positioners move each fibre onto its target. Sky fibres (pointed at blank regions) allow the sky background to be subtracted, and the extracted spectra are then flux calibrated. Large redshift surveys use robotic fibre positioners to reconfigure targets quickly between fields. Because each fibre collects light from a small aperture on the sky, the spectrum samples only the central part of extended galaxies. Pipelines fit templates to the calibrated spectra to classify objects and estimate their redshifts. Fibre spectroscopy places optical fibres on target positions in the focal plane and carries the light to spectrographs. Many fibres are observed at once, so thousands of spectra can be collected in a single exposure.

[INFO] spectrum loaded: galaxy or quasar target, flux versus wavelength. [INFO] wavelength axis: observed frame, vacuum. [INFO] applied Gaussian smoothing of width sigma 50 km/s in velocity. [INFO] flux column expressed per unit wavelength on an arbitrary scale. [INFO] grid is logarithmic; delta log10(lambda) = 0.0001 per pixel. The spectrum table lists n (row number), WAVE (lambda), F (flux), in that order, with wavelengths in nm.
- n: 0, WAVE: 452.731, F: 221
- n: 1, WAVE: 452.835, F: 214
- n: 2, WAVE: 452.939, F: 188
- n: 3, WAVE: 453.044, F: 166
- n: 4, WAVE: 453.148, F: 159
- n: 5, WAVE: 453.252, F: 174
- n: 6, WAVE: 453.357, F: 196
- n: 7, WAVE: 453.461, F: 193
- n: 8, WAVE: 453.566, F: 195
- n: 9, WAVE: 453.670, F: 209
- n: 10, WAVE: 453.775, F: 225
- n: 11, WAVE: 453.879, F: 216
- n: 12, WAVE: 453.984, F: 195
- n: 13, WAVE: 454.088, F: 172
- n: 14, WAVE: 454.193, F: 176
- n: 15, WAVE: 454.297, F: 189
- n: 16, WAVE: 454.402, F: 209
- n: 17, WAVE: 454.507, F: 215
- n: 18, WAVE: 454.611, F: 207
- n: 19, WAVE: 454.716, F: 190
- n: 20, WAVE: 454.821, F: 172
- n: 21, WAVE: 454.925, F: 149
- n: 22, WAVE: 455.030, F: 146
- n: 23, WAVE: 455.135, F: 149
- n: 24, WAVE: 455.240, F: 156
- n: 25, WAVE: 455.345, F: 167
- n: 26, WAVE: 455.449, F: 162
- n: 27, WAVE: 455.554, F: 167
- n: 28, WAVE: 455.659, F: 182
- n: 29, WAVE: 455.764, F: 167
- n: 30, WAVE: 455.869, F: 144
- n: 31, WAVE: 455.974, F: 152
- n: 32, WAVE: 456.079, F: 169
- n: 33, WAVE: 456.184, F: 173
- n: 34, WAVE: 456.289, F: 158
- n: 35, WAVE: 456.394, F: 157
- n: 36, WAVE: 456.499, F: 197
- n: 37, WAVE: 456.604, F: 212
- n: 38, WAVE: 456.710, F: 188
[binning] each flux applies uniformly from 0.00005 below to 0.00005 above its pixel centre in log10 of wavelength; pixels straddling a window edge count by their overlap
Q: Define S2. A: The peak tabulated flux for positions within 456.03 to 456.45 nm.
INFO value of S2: 173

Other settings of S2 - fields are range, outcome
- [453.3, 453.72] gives 209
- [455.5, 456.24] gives 182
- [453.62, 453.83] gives 225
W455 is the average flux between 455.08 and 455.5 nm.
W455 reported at 159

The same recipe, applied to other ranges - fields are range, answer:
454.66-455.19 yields 161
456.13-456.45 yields 163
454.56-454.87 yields 189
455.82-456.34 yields 159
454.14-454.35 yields 182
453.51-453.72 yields 202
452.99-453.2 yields 163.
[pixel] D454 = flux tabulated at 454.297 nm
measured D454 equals 189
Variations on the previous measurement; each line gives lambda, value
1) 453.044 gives 166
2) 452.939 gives 188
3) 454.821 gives 172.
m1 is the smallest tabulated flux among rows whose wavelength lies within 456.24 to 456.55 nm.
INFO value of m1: 157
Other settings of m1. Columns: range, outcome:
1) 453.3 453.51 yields 193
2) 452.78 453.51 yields 159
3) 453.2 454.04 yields 174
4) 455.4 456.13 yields 144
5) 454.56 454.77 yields 190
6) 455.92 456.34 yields 152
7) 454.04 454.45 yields 172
